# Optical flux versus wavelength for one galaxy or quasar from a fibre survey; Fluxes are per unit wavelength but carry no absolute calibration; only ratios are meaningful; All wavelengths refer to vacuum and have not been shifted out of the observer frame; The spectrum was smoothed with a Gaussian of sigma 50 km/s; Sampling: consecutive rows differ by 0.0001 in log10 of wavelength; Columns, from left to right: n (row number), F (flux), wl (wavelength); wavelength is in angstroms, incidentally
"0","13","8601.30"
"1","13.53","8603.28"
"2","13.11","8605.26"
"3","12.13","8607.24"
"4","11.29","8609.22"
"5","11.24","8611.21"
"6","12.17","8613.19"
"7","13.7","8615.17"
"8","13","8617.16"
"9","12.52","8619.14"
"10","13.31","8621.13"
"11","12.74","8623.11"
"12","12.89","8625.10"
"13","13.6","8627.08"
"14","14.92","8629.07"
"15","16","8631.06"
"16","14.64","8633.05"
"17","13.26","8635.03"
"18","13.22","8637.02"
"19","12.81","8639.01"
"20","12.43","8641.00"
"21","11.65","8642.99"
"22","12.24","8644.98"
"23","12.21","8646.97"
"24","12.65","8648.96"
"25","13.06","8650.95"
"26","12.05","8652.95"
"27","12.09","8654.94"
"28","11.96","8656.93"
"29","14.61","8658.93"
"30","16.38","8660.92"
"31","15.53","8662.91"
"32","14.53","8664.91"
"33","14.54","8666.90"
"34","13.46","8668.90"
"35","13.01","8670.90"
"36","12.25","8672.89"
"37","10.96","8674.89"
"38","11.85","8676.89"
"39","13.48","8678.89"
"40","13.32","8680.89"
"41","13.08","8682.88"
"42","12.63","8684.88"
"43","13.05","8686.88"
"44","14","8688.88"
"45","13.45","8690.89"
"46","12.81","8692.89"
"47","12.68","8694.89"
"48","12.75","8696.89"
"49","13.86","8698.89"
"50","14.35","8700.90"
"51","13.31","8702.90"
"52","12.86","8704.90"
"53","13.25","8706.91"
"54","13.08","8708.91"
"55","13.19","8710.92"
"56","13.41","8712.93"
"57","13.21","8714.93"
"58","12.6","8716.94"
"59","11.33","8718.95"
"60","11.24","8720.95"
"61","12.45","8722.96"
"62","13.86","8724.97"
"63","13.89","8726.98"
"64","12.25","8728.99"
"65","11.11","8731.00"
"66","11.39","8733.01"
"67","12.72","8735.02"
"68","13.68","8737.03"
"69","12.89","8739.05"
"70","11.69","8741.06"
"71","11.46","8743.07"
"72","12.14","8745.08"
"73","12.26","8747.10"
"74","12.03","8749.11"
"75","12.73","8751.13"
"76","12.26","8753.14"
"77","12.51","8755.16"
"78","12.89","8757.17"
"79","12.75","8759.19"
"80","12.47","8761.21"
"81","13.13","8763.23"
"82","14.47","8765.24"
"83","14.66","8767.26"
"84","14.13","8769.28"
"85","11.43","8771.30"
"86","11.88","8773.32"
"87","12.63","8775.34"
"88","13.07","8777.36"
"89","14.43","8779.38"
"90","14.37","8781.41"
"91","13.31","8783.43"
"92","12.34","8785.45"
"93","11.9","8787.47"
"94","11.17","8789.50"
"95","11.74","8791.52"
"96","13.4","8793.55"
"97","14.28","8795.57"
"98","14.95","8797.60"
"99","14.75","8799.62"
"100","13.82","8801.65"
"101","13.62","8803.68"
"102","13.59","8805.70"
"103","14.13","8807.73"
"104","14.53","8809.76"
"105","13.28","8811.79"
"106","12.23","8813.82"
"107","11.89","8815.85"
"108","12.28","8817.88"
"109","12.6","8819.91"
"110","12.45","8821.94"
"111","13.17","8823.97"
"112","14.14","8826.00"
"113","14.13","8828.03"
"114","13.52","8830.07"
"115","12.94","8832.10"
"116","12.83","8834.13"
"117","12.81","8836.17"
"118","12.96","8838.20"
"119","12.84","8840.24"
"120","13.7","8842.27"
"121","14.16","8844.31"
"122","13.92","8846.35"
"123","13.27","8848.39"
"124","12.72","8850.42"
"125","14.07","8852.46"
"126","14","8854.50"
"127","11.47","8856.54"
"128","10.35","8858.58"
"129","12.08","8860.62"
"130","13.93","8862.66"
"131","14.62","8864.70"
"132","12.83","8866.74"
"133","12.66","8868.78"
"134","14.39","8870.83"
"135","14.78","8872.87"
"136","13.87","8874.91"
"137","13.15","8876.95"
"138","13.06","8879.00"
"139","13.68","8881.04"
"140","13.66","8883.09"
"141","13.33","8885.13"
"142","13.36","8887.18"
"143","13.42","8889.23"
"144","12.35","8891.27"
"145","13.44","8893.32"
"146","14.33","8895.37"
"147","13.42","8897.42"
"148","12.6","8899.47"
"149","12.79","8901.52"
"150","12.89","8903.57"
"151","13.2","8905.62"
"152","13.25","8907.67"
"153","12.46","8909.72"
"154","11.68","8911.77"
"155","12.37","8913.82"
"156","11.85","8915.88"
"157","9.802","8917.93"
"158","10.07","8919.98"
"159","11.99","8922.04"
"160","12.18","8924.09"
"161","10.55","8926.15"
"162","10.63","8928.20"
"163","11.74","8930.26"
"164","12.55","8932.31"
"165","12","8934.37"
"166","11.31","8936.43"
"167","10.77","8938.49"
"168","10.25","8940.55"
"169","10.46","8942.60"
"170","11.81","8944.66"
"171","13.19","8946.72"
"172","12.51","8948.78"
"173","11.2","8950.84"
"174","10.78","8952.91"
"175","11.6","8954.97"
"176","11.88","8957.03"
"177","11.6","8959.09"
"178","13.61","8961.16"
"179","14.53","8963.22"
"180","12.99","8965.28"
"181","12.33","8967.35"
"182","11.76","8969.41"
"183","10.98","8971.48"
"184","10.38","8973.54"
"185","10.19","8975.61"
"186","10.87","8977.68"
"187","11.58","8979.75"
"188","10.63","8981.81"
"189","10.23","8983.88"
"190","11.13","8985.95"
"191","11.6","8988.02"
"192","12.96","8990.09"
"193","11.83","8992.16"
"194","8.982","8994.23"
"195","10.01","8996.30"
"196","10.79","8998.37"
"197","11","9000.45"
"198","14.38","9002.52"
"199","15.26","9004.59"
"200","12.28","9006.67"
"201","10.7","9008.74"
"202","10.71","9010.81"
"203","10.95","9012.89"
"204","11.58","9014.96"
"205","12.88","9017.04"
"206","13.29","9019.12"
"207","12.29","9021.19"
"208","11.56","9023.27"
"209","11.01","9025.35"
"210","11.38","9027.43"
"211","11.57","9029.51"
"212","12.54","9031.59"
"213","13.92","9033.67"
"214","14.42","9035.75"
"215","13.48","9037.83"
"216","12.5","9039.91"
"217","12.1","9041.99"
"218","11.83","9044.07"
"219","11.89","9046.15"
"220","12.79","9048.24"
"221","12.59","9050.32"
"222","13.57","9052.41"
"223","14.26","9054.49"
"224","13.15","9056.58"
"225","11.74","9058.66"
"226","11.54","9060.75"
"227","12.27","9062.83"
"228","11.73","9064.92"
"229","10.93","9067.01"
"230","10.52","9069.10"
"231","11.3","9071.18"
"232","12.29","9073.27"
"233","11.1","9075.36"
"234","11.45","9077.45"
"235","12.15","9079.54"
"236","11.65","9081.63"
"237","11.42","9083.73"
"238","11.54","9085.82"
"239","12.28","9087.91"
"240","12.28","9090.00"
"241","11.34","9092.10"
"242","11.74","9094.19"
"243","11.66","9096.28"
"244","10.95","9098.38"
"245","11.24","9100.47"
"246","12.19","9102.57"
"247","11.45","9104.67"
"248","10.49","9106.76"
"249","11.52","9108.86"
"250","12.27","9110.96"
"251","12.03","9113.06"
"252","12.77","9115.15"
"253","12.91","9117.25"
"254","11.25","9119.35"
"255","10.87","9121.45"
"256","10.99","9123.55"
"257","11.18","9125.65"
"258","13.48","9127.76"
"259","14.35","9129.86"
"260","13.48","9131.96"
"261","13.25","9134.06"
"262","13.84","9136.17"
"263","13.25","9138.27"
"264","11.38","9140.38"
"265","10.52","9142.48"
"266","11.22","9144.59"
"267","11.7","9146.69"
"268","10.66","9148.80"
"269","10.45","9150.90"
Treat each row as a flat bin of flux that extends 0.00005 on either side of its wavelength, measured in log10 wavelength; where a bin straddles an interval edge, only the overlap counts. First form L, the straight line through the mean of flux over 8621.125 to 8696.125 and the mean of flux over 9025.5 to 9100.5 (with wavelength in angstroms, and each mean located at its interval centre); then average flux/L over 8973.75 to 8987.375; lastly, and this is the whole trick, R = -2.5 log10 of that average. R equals 0.15 mag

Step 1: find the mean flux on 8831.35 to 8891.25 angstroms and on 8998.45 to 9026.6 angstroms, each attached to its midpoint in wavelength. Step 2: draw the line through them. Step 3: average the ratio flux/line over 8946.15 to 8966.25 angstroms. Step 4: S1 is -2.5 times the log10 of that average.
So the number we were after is 0.01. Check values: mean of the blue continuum 13.3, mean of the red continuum 12.1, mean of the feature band 12.4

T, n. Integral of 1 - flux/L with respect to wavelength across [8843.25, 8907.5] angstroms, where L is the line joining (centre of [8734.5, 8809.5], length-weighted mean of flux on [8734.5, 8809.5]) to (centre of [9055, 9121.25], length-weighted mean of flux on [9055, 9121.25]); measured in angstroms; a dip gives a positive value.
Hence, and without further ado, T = -3.45 angstroms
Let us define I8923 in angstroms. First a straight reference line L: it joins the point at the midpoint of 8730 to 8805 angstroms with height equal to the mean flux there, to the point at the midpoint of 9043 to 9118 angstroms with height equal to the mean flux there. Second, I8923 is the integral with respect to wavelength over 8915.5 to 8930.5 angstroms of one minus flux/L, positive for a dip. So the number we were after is 1.6 angstroms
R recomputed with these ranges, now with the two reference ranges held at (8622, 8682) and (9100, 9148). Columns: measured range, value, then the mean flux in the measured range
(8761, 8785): -0.030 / 13.3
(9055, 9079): 0.046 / 11.7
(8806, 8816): -0.039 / 13.3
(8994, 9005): 0.058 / 11.7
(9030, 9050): -0.044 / 12.8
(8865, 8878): -0.078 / 13.7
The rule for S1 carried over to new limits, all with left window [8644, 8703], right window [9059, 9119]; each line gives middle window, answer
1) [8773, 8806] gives -0.041 mag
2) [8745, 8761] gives 0.039 mag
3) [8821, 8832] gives -0.067 mag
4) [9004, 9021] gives -0.016 mag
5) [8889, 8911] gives -0.060 mag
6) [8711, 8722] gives 0.052 mag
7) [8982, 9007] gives 0.034 mag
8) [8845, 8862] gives -0.021 mag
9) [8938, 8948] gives 0.078 mag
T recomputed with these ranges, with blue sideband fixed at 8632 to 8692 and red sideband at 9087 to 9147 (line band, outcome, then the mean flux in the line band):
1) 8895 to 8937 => 1.54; 12.1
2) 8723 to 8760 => 1.36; 12.5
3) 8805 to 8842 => -1.15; 13.1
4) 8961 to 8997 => 2.66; 11.4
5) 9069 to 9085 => 0.74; 11.5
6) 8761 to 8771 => -0.64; 13.7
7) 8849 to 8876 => -1.22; 13.2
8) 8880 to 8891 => -0.72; 13.4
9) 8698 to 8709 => -0.37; 13.5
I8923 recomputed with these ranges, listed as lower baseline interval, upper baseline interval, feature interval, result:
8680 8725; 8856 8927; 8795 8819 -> -1.35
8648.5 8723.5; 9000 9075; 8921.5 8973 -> 2.90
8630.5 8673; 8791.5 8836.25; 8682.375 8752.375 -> 3.32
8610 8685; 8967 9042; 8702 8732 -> 0.36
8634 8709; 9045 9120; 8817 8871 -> -2.20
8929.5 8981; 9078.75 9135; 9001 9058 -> -3.39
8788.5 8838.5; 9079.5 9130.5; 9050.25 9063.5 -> -0.77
